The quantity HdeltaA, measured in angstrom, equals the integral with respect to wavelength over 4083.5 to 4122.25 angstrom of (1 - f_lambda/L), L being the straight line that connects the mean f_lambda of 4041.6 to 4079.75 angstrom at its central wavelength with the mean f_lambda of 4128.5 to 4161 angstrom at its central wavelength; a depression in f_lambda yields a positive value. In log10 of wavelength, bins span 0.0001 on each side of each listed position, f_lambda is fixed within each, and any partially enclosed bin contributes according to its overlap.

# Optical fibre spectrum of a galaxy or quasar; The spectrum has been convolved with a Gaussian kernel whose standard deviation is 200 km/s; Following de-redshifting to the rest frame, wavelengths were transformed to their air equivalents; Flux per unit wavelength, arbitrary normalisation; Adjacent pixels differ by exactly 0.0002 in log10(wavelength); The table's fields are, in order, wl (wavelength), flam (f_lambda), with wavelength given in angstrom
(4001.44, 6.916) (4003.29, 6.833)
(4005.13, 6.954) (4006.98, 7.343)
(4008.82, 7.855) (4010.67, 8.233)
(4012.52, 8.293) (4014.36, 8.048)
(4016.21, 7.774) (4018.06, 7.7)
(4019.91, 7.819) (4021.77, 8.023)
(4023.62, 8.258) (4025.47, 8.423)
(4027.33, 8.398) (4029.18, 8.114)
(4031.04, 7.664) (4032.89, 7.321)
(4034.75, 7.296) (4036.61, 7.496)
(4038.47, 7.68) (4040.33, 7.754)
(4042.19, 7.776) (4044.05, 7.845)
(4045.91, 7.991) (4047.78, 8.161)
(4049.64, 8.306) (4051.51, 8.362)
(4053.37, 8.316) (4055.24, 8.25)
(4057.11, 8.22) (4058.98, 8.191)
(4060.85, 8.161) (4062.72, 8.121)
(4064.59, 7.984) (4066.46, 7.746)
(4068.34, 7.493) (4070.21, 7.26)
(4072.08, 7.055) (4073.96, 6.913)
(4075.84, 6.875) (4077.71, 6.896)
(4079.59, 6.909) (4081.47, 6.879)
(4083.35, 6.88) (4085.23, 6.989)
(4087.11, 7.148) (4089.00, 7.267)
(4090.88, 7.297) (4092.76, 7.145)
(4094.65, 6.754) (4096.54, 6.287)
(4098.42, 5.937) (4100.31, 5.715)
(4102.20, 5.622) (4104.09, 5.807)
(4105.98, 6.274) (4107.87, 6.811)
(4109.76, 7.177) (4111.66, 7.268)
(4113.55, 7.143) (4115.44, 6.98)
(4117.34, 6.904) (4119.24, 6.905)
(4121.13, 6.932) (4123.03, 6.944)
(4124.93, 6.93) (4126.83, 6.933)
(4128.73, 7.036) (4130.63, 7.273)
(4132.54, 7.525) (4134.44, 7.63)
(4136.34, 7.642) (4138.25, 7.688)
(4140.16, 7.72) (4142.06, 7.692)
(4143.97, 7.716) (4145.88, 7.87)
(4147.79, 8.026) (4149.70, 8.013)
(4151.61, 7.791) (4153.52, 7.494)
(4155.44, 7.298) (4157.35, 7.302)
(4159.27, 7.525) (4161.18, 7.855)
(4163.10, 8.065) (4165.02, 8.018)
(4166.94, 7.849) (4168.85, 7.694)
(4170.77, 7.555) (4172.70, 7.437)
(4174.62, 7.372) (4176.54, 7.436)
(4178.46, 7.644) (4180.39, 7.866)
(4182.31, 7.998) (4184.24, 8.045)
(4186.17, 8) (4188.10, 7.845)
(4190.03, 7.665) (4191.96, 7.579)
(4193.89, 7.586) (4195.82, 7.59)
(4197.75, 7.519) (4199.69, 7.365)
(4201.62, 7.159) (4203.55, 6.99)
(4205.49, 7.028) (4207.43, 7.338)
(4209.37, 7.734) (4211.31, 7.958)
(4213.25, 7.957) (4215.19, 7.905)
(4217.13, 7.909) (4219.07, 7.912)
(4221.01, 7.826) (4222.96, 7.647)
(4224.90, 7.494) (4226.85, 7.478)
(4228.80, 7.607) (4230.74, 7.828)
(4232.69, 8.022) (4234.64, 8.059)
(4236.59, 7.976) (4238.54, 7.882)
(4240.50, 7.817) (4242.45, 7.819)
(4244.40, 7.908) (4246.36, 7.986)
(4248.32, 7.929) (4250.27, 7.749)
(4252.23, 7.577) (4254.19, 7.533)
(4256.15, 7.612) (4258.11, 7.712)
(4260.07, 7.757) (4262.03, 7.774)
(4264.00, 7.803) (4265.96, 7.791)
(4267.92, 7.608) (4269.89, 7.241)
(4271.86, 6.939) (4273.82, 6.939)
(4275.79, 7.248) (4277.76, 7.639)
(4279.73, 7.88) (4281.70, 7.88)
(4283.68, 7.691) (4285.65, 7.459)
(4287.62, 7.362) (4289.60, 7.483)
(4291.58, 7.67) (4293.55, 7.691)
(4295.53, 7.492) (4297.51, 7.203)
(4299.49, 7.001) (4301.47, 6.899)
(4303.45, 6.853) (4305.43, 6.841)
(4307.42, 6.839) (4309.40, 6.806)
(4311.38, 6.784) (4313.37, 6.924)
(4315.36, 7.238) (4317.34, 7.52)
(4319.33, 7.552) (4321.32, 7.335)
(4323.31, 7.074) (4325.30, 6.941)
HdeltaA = 4.9 angstrom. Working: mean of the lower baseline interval 7.77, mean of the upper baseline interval 7.62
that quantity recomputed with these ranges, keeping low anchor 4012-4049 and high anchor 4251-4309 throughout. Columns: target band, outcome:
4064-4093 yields 2.4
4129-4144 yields 0.2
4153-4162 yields 0.2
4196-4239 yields -0.7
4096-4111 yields 3.0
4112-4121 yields 0.9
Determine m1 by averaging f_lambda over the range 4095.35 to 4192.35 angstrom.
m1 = 7.33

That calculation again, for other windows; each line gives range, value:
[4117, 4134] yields 7.07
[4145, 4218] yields 7.66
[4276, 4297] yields 7.6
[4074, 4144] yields 6.95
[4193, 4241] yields 7.66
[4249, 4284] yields 7.58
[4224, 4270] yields 7.76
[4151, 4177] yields 7.62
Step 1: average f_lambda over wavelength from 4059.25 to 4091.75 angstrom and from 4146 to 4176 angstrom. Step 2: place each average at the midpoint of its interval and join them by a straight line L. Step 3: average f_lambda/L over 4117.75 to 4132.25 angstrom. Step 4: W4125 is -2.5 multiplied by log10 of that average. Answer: 0.077 mag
